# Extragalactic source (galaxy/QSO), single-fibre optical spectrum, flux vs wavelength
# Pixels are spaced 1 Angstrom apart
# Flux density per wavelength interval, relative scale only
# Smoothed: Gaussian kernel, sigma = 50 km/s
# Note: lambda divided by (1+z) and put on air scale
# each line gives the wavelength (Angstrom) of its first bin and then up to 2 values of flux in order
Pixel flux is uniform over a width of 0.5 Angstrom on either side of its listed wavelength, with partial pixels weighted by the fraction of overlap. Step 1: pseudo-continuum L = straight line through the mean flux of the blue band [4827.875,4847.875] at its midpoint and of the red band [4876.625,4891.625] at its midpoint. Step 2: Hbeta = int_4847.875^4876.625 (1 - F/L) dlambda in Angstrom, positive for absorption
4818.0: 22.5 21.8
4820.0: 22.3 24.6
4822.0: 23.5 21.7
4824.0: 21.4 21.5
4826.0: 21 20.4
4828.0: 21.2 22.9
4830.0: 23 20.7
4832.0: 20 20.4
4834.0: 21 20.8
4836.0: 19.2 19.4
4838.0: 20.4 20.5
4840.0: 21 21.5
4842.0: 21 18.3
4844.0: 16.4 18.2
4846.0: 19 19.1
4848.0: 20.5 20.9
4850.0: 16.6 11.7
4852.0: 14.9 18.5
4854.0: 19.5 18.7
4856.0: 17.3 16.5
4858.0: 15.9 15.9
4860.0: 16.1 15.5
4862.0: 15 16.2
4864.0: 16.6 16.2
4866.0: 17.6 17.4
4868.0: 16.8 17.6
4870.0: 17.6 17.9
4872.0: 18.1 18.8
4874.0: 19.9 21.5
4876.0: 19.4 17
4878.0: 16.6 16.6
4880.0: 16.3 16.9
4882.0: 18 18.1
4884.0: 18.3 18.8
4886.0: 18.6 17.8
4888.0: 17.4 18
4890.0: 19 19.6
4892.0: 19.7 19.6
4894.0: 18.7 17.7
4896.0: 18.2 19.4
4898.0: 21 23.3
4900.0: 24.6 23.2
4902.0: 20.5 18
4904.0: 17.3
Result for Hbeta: 2.3 Angstrom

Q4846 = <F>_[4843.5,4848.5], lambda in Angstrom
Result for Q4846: 18.6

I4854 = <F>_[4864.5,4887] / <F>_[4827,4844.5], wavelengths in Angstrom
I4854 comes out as 0.88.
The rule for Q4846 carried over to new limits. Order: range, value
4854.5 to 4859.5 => 16.9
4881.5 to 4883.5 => 18.1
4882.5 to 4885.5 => 18.4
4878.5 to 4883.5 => 17.2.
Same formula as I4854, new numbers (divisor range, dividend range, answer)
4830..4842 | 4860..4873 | 0.82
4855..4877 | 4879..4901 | 1.10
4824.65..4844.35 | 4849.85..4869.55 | 0.80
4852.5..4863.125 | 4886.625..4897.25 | 1.11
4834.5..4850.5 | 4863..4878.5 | 0.91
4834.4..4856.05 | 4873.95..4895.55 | 0.97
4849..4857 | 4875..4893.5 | 1.07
